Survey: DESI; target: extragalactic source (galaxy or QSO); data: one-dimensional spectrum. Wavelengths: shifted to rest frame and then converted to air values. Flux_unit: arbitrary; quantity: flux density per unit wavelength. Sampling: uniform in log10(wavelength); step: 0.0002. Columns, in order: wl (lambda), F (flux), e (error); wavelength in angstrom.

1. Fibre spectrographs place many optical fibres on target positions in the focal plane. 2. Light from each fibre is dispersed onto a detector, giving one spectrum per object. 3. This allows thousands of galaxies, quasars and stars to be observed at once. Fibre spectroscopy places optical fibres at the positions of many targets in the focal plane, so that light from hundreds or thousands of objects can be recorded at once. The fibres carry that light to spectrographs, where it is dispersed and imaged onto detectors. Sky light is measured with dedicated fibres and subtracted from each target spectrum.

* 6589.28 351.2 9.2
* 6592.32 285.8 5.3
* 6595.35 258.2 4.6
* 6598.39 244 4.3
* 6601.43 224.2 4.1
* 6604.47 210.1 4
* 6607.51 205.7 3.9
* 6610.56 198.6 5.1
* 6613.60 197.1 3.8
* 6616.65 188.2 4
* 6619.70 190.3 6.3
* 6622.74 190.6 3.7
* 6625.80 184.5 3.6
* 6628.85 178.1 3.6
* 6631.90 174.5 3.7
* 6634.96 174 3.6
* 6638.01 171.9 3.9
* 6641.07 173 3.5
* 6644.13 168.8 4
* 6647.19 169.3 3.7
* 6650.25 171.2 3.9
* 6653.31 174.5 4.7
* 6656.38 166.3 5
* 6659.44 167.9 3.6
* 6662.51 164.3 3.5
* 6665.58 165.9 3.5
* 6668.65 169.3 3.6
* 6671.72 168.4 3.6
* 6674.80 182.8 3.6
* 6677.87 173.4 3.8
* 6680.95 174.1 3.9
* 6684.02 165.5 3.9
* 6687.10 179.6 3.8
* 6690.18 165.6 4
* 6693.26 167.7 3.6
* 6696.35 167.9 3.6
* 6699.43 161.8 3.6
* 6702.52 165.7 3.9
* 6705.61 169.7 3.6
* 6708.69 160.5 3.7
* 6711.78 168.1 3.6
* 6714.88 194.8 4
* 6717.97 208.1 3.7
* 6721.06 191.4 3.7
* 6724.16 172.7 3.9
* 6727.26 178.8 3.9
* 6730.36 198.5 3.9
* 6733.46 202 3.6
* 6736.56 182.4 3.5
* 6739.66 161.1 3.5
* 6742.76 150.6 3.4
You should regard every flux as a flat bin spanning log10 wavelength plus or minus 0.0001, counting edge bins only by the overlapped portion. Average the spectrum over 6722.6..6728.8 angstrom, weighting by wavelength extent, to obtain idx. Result 176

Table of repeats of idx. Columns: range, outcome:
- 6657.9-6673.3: 167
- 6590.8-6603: 253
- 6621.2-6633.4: 182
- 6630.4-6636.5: 174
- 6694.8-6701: 165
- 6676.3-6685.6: 171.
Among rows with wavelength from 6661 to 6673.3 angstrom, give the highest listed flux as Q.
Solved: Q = 169.3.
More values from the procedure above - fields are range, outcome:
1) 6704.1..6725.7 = 208.1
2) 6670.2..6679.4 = 182.8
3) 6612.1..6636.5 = 197.1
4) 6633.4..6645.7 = 174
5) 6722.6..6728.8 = 178.8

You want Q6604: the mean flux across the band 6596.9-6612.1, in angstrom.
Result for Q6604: 216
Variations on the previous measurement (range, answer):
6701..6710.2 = 165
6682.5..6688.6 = 172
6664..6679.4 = 172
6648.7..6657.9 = 171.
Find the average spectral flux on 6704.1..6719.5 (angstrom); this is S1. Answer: 180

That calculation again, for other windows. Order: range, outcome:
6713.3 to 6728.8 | 189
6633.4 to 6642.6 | 173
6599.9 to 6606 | 217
